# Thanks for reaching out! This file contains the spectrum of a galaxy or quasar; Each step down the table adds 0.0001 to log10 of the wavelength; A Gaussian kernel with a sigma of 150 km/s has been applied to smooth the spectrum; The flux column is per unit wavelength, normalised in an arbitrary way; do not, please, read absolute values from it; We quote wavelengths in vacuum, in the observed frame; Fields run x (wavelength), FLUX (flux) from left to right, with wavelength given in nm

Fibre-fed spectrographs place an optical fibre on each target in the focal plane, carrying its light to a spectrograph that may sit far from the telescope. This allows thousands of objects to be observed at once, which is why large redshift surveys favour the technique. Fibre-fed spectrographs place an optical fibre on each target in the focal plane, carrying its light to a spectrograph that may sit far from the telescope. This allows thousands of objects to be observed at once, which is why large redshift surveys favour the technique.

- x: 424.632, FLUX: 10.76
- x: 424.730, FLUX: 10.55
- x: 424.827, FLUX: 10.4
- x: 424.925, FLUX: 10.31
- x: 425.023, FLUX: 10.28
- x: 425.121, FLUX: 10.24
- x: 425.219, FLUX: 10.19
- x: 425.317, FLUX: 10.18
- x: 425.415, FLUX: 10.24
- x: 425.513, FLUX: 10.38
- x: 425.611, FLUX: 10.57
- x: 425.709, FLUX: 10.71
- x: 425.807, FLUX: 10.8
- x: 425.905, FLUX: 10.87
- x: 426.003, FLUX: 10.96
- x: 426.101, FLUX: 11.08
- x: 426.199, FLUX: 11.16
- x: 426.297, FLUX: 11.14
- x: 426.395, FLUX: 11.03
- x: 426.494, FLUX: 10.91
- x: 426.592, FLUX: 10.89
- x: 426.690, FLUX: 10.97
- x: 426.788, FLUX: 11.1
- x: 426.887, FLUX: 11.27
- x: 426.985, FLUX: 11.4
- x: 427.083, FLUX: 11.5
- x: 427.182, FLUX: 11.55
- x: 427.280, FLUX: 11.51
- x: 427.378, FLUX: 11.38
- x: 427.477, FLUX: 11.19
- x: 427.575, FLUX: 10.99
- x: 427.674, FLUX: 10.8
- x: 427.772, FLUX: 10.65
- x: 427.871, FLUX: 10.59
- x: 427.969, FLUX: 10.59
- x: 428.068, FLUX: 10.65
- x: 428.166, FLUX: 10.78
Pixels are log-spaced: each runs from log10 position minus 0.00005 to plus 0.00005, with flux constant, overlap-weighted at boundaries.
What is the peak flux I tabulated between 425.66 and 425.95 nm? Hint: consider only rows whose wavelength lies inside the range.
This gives 10.87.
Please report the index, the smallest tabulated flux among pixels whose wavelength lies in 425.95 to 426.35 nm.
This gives 10.96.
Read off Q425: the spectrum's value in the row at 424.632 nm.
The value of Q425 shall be 10.76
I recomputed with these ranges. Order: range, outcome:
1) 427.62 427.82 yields 10.8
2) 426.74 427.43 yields 11.55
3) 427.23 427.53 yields 11.51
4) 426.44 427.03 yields 11.4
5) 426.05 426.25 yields 11.16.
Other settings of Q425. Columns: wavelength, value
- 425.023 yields 10.28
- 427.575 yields 10.99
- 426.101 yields 11.08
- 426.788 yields 11.1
